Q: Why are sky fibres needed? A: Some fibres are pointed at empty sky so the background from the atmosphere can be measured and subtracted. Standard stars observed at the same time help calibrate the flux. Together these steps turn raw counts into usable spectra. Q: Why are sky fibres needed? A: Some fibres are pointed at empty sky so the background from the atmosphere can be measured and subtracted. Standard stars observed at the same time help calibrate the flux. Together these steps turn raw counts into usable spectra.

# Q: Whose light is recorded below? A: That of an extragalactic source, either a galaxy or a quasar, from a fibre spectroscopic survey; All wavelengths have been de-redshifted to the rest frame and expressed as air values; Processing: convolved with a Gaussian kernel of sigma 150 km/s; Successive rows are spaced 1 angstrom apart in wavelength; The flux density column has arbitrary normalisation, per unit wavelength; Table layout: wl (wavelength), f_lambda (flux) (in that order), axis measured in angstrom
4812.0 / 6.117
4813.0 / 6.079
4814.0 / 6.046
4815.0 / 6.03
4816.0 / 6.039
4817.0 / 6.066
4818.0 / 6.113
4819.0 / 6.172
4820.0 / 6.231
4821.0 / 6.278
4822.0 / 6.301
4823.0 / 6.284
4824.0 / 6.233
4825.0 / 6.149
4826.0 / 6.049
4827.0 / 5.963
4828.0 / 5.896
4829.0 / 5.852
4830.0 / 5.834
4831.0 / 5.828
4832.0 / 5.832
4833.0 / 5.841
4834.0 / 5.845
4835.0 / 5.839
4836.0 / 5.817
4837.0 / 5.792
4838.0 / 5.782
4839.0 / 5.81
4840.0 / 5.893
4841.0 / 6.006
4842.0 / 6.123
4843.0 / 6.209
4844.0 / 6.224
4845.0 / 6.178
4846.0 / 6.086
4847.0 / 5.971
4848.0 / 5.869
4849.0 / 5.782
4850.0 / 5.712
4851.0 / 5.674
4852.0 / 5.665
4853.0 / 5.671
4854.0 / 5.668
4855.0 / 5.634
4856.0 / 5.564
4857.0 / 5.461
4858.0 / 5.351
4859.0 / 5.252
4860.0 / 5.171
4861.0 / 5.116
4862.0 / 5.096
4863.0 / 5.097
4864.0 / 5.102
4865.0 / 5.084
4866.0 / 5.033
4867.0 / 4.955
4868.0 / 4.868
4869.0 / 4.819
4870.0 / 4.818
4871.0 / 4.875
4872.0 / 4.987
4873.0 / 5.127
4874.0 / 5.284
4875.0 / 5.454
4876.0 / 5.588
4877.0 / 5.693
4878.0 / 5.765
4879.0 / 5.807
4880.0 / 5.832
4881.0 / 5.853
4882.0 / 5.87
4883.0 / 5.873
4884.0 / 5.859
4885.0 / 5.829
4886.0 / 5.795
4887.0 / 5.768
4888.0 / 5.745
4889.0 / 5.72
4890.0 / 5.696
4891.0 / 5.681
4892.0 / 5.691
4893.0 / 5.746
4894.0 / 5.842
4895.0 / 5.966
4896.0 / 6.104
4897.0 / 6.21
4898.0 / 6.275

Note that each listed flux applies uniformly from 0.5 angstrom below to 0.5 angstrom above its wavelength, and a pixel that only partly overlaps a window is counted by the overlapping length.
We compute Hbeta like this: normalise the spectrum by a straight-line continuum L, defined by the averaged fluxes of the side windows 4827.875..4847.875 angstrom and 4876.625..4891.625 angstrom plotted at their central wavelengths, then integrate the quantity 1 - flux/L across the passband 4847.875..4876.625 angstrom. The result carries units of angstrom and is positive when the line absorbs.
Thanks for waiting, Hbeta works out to 2.7 angstrom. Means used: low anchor 5.93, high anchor 5.79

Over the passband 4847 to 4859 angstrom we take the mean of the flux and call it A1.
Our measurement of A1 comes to 5.64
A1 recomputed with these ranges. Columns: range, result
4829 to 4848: 5.94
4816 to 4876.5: 5.67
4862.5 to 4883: 5.31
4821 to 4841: 5.95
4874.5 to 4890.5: 5.76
